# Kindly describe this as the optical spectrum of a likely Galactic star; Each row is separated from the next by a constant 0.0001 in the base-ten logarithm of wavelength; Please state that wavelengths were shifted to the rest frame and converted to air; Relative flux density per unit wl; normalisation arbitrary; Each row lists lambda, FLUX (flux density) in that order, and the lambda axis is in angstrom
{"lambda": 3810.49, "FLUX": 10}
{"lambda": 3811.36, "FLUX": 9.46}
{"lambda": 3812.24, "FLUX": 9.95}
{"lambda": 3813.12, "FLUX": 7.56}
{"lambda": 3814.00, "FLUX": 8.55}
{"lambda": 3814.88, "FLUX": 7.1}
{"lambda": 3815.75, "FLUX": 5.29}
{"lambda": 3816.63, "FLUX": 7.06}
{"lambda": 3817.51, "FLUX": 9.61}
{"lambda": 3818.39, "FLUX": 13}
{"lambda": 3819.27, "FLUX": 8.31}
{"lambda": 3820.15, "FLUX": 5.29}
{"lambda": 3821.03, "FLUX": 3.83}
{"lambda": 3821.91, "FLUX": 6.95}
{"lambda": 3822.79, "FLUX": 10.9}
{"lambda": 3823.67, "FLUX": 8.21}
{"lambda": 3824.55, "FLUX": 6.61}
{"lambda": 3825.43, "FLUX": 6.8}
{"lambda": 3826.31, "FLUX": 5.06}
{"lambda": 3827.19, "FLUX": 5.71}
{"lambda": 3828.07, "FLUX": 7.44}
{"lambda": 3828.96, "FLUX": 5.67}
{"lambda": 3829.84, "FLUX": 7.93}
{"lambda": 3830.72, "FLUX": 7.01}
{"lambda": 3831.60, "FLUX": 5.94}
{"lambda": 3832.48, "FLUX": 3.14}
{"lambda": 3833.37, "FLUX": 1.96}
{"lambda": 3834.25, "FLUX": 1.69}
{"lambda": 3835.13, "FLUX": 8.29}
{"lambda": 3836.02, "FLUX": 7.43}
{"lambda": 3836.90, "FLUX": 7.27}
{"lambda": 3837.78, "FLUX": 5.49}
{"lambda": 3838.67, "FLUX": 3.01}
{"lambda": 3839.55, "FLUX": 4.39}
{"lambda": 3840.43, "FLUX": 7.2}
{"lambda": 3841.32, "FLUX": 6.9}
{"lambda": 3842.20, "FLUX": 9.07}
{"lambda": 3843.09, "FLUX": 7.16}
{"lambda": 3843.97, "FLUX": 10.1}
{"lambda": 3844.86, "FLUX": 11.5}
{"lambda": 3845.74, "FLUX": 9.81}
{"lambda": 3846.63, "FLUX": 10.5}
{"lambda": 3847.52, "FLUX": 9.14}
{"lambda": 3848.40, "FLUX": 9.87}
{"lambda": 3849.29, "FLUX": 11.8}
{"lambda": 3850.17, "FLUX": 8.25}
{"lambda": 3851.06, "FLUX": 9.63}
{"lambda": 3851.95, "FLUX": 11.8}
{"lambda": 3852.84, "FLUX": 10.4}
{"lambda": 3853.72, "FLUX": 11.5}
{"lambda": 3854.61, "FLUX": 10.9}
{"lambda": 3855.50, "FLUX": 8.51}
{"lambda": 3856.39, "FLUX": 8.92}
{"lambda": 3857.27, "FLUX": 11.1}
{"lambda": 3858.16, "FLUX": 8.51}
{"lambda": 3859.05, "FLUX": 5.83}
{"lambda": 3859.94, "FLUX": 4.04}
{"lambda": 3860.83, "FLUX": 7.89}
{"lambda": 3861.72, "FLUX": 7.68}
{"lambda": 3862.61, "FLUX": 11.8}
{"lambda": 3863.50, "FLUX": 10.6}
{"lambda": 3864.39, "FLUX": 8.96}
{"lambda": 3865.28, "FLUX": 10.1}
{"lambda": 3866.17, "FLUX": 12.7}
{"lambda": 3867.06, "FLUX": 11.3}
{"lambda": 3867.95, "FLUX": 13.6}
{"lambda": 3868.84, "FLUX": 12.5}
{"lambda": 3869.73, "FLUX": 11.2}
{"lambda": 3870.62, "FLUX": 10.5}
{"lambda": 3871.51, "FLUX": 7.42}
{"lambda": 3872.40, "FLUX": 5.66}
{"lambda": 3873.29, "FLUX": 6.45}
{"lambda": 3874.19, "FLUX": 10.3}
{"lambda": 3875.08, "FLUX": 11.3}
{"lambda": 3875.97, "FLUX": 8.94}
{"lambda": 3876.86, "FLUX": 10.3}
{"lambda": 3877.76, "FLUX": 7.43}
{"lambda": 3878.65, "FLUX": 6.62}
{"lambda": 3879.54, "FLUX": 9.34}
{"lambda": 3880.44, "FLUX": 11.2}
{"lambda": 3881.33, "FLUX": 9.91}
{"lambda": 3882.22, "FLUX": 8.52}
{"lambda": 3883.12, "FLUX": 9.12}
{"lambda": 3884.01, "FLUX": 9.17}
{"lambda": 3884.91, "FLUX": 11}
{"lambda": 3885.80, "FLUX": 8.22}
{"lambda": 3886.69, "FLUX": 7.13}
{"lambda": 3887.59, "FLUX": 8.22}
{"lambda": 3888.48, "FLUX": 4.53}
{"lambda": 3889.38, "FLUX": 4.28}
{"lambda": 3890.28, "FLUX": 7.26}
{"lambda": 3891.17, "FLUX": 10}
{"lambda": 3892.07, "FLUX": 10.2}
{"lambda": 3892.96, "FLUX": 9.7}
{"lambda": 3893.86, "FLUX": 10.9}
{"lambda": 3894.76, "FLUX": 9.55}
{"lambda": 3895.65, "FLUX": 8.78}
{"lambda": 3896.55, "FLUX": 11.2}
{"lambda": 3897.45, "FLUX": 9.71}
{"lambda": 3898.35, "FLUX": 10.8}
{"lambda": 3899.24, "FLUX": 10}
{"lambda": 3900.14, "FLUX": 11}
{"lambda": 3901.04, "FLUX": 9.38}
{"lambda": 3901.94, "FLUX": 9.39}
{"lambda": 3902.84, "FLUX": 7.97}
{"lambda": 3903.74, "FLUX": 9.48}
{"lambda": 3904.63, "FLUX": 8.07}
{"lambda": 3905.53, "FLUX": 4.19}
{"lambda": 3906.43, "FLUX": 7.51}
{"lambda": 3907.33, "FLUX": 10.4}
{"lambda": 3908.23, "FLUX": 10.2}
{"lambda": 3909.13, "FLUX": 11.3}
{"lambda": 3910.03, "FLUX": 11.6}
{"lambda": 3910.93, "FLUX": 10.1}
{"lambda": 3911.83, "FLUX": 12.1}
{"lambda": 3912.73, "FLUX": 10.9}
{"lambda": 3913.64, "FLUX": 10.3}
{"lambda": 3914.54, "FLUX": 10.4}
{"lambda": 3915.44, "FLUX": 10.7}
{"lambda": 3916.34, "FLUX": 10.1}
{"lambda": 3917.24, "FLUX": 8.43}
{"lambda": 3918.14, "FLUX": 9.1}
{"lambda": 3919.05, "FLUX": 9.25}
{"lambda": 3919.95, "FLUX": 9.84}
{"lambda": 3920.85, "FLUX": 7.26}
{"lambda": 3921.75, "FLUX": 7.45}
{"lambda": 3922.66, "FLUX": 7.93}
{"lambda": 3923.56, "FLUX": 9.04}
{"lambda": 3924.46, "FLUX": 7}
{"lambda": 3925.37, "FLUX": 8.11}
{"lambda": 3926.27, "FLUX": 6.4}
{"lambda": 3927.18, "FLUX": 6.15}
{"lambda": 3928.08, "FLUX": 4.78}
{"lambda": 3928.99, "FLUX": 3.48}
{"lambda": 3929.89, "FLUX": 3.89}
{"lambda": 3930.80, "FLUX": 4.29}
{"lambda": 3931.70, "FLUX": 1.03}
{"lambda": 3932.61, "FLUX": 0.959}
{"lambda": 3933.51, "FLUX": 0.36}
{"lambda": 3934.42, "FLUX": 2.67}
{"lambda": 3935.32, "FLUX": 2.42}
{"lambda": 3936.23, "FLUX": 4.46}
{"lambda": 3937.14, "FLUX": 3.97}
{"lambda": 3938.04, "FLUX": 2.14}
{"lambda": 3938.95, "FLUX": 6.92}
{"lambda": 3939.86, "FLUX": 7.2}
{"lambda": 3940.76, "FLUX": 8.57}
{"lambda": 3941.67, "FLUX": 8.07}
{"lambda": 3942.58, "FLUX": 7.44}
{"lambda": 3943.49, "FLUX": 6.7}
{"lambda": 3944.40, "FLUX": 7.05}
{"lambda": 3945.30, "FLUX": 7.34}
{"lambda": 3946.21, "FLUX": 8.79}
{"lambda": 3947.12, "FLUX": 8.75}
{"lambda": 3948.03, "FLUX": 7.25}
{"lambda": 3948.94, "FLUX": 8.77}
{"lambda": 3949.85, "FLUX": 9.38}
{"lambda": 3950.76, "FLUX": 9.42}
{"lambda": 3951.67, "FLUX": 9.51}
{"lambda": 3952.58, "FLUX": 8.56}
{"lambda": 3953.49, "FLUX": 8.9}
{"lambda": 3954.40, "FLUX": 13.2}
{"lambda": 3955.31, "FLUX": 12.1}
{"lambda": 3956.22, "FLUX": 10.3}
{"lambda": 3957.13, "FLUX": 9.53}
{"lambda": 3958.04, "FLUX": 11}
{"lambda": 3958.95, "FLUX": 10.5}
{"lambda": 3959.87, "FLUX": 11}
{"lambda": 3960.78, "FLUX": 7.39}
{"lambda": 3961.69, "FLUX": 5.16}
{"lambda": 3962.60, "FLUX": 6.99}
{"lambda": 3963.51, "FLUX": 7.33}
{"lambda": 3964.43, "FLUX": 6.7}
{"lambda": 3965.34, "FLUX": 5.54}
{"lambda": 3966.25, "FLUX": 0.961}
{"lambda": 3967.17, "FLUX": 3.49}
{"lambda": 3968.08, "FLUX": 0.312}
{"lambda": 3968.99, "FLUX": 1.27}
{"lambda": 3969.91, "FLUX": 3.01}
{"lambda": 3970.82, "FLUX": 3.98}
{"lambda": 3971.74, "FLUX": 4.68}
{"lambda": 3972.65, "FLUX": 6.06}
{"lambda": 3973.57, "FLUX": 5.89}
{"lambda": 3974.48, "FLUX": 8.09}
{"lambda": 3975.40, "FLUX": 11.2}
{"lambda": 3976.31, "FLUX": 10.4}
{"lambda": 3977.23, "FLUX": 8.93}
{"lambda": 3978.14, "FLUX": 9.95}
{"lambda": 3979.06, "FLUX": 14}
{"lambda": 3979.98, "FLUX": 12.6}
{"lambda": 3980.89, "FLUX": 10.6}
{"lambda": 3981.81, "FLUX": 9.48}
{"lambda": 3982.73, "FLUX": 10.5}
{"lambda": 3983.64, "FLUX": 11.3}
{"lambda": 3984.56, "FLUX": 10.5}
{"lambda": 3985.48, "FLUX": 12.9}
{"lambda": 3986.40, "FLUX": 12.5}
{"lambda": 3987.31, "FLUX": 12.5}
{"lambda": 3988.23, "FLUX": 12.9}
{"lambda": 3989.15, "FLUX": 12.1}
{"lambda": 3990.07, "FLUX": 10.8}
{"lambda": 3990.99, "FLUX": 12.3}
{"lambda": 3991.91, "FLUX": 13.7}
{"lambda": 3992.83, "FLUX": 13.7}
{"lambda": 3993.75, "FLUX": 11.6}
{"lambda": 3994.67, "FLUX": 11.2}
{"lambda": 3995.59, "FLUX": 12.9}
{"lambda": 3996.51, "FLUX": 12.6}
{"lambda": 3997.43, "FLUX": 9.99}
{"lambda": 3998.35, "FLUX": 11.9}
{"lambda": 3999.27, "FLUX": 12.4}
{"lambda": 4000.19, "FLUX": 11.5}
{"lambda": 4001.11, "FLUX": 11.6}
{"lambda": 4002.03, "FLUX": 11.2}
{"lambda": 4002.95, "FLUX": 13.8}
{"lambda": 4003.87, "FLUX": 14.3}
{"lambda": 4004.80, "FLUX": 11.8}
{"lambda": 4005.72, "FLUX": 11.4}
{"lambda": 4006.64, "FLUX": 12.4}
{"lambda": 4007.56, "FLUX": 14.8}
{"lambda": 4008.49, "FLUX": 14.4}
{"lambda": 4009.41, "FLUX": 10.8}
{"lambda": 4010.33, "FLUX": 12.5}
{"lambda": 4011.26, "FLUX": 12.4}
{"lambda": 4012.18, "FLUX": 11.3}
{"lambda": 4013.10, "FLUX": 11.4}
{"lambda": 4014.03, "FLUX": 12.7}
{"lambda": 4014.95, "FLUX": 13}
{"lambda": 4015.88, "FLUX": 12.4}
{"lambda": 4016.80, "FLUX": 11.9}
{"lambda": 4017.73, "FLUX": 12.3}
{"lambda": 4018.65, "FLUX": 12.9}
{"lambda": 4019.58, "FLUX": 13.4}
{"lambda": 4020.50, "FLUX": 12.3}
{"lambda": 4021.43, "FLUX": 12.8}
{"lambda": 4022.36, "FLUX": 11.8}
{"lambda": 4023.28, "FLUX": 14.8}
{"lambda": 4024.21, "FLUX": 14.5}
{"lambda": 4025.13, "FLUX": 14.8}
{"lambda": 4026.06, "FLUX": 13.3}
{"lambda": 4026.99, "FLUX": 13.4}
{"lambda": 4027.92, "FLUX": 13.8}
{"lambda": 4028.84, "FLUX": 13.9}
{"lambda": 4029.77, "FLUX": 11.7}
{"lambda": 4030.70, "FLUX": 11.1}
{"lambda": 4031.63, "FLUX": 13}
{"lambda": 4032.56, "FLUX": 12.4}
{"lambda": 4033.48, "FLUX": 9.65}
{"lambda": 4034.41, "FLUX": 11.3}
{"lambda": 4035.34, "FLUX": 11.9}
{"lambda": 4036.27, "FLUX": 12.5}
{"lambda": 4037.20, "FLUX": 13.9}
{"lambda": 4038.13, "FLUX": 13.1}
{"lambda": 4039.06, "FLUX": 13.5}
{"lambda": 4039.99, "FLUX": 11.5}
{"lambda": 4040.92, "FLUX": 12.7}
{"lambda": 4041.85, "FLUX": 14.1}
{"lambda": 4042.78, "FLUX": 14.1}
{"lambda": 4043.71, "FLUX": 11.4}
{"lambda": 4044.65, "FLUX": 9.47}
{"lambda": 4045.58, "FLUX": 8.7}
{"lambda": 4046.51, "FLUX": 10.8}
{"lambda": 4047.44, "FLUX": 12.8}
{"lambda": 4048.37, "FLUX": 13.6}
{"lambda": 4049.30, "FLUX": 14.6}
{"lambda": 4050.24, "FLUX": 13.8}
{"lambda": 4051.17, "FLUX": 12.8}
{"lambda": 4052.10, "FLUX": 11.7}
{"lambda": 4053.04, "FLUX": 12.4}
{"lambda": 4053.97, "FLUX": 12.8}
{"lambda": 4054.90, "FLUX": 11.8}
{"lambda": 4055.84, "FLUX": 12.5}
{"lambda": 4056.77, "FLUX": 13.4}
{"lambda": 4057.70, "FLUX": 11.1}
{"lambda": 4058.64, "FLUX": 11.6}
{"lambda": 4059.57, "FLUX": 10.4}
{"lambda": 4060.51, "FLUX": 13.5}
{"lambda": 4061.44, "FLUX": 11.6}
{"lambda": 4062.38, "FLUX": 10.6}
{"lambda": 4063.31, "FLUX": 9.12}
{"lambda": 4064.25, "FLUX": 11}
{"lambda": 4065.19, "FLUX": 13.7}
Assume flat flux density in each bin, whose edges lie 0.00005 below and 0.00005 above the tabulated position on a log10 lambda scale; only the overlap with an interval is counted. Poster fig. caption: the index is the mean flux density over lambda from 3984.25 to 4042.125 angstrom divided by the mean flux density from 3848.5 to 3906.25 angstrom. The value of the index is 1.35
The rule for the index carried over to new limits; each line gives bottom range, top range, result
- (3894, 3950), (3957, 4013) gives 1.30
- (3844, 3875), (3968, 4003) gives 1.05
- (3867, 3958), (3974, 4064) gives 1.46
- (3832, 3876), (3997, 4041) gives 1.45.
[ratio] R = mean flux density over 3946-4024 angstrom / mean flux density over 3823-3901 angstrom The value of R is 1.2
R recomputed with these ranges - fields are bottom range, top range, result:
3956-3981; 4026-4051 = 1.70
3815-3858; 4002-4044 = 1.64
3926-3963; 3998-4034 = 1.83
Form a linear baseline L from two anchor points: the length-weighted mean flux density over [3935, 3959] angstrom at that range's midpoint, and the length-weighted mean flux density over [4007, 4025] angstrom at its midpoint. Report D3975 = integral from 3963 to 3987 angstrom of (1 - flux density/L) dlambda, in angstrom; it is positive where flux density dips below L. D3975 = 5.6 angstrom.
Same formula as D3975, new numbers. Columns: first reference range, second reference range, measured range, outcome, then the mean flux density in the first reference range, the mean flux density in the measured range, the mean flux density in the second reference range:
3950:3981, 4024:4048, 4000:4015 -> -2.6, 7.88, 12.4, 12.4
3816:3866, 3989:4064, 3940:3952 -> 2.6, 7.94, 8.19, 12.4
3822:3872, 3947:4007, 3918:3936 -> 7.2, 8.36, 5.49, 9.68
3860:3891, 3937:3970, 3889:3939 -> 3.4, 9.09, 7.77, 7.39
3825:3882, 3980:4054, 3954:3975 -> 8.3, 8.45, 6.71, 12.4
